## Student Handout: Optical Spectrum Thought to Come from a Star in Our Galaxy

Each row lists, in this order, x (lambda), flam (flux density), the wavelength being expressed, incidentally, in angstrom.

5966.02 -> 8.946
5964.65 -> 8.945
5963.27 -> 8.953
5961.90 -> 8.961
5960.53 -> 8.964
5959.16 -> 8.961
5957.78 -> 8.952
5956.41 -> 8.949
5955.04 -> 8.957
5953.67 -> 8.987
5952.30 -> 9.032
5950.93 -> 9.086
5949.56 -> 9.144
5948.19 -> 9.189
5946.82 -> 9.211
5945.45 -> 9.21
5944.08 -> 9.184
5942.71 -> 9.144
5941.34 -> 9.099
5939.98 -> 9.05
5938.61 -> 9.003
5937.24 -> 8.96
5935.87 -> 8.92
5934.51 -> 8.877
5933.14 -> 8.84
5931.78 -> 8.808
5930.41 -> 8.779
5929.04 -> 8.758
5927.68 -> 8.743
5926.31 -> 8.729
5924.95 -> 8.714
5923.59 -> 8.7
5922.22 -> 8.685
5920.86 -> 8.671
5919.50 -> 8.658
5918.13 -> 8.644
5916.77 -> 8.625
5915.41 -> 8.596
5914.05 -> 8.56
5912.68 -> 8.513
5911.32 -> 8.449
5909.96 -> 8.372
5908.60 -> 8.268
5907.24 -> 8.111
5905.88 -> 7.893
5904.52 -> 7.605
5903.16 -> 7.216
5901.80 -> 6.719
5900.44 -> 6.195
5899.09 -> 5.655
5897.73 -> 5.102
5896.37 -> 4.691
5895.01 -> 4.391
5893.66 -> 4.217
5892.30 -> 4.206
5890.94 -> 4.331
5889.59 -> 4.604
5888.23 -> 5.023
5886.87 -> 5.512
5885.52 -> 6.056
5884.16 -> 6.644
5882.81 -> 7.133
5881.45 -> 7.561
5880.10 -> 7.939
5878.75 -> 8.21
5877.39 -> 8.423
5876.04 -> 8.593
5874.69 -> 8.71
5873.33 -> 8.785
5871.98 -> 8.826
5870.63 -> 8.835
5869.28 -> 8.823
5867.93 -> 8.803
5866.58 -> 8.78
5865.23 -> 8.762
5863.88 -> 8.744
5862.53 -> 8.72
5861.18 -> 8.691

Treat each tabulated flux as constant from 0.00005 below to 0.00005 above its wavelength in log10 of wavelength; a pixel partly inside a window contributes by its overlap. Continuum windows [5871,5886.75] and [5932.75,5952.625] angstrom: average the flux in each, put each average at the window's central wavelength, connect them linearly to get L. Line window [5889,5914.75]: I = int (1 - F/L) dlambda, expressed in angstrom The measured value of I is 5.6 angstrom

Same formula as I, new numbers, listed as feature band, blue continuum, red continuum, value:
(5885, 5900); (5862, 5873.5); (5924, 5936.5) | 6.6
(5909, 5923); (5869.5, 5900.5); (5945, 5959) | -1.6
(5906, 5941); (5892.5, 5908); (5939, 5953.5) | -5.0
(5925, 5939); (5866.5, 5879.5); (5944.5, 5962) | 0.2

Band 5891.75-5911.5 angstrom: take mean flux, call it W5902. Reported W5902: 6.44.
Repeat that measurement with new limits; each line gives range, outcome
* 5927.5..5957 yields 9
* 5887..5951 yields 7.8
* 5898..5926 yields 8.01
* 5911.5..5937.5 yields 8.72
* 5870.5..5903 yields 6.49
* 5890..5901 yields 4.83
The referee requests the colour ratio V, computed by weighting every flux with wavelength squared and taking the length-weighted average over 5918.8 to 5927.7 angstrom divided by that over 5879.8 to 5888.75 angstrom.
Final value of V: 1.35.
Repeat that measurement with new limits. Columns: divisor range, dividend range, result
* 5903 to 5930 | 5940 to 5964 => 1.08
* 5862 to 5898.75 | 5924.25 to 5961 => 1.30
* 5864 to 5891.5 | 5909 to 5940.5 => 1.17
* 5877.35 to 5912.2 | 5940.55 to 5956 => 1.44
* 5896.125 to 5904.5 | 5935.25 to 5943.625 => 1.49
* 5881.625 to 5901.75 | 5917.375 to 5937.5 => 1.65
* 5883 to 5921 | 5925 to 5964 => 1.35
